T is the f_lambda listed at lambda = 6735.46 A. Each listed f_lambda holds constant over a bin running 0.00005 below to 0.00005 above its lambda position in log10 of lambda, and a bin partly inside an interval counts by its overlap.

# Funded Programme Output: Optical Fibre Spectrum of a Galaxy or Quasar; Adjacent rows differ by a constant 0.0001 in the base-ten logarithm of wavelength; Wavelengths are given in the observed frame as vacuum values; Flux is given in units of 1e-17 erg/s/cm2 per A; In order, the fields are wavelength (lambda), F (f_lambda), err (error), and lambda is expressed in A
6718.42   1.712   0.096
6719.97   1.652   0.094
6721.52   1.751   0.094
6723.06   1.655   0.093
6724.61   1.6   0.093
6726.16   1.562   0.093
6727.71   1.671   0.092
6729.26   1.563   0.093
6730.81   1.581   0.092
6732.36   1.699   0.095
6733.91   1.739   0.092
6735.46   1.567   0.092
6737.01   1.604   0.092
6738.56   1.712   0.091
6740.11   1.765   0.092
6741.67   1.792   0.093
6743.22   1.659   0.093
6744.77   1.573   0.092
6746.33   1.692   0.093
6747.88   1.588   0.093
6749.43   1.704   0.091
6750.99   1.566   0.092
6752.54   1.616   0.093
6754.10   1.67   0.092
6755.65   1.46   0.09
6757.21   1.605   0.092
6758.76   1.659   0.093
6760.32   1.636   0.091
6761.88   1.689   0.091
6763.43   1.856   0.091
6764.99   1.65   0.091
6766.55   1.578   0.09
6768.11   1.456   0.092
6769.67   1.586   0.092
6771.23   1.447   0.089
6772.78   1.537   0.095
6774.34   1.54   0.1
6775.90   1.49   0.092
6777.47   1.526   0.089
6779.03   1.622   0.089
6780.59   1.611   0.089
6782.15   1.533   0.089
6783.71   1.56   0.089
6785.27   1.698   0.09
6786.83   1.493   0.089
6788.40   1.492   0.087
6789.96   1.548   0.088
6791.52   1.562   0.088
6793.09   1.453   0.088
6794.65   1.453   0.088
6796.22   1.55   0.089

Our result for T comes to 1.567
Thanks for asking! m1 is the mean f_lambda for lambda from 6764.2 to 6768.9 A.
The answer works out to 1.56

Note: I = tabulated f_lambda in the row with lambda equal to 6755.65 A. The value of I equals 1.46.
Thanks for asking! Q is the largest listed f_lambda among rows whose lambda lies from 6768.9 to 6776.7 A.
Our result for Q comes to 1.586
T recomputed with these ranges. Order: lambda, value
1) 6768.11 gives 1.456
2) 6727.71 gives 1.671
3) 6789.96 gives 1.548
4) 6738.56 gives 1.712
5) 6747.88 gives 1.588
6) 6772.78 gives 1.537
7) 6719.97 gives 1.652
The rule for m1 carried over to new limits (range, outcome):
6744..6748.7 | 1.62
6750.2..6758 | 1.58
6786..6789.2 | 1.5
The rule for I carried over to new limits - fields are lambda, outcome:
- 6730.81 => 1.581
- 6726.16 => 1.562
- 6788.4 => 1.492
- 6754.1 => 1.67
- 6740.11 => 1.765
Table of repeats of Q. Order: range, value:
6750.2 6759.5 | 1.67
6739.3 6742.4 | 1.792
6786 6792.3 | 1.562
